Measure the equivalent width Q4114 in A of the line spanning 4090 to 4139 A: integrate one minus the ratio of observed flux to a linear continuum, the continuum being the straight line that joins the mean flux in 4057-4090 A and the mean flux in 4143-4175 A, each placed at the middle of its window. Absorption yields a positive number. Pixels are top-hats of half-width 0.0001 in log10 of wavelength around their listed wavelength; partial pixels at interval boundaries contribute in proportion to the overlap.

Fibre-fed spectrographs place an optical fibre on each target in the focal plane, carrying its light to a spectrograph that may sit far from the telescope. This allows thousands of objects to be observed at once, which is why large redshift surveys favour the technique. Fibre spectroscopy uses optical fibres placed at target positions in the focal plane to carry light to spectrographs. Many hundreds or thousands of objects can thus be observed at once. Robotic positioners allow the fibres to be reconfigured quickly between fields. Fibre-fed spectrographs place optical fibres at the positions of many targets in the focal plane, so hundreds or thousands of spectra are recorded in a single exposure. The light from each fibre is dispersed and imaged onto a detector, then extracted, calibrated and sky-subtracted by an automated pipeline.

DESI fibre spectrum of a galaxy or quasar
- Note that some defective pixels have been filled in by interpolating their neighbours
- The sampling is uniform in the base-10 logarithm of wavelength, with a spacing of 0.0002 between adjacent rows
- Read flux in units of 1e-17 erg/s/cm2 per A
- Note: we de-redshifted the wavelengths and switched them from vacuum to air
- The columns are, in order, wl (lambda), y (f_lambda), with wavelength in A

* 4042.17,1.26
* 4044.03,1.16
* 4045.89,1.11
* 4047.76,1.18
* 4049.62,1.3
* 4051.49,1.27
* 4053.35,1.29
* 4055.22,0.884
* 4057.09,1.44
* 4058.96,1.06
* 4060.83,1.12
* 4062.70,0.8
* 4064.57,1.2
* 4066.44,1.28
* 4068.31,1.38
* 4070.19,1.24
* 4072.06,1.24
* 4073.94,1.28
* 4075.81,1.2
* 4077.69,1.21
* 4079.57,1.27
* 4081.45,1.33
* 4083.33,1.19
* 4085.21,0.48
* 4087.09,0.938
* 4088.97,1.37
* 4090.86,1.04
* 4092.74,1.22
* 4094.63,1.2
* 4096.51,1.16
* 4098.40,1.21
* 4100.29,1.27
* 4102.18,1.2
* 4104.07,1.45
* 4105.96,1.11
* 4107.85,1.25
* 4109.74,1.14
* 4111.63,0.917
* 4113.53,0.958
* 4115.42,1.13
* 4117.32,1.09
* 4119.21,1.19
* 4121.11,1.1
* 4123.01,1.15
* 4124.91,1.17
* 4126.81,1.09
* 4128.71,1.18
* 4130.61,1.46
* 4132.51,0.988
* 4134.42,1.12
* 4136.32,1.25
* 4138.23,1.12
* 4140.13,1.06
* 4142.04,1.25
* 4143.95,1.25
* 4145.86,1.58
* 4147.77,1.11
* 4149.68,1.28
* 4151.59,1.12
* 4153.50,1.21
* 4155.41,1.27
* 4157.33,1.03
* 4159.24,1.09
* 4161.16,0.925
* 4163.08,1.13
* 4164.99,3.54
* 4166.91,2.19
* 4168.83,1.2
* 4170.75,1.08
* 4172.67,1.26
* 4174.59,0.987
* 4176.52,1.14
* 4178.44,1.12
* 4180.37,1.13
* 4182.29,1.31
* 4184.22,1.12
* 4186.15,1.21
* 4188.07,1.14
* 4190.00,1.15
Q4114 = 3.9 A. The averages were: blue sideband 1.16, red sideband 1.37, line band 1.16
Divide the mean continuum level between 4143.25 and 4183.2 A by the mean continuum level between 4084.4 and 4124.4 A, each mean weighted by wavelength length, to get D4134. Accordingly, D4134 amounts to 1.2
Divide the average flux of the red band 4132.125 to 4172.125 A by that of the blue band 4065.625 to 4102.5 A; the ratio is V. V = 1.12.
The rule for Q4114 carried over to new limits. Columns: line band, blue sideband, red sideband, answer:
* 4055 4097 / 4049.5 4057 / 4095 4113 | 1.3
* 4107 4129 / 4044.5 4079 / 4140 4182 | 2.7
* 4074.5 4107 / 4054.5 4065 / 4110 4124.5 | -2.6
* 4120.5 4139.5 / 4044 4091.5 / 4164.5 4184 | 2.3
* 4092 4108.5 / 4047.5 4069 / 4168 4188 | -0.8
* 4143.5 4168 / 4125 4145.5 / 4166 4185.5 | -4.5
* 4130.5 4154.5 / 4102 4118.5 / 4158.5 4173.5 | 3.0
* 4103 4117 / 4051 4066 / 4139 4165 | 0.8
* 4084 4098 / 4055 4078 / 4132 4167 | 1.9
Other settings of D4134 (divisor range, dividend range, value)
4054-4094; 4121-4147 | 1.04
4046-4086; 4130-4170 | 1.14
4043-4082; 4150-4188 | 1.09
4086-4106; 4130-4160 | 1.00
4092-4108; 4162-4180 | 1.22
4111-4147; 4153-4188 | 1.14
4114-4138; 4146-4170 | 1.24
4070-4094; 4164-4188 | 1.24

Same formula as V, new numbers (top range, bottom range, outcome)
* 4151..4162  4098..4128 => 0.96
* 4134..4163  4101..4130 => 1.03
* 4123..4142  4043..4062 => 0.99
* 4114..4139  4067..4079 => 0.92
